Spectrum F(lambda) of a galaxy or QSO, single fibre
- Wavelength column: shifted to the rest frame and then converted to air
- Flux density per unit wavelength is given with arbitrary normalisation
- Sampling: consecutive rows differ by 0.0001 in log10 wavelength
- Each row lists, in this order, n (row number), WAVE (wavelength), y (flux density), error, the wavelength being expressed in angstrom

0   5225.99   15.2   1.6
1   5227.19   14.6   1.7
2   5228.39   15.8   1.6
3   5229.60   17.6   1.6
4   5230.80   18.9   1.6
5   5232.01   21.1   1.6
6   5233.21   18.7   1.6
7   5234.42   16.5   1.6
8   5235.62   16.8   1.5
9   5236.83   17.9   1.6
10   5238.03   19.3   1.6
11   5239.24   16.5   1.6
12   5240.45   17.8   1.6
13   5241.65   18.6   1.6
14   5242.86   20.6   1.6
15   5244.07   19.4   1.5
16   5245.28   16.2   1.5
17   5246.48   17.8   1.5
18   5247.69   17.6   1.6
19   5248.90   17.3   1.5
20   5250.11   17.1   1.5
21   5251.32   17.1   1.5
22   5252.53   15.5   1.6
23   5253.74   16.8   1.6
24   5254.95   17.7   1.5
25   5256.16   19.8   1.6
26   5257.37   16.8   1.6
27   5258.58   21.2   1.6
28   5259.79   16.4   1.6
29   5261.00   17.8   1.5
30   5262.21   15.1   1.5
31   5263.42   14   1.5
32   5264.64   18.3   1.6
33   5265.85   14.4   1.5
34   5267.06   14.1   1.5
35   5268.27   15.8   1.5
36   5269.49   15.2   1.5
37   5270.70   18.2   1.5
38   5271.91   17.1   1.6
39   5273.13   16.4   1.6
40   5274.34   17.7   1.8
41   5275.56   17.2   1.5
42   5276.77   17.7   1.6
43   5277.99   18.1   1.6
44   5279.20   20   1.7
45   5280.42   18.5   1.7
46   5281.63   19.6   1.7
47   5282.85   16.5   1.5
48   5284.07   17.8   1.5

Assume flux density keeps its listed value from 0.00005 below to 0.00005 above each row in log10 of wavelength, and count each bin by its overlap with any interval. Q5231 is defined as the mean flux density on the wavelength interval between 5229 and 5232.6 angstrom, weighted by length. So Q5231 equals 19.2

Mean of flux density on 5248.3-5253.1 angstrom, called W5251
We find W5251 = 16.7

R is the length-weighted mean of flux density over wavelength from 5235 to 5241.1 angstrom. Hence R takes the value 17.7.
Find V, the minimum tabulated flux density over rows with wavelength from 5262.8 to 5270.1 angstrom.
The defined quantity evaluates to 14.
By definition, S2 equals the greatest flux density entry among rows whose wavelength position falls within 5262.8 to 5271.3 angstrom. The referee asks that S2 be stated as 18.3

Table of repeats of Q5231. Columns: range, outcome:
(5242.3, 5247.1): 18.5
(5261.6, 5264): 14.6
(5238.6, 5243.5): 18.4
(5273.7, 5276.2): 17.5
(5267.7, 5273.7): 16.5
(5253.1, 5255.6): 17.3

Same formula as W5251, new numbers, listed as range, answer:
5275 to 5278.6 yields 17.7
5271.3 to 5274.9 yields 17.1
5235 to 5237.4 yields 17.3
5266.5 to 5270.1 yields 15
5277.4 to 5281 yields 18.9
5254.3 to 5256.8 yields 18.7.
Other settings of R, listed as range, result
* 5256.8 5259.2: 19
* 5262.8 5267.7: 15.2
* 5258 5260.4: 18.8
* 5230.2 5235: 18.8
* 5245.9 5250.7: 17.4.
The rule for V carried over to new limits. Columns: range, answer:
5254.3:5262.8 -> 15.1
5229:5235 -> 16.5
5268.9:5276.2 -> 15.2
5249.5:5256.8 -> 15.5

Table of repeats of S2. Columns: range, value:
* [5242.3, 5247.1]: 20.6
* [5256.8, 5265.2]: 21.2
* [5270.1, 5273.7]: 18.2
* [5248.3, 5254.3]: 17.3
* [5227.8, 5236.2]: 21.1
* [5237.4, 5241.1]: 19.3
